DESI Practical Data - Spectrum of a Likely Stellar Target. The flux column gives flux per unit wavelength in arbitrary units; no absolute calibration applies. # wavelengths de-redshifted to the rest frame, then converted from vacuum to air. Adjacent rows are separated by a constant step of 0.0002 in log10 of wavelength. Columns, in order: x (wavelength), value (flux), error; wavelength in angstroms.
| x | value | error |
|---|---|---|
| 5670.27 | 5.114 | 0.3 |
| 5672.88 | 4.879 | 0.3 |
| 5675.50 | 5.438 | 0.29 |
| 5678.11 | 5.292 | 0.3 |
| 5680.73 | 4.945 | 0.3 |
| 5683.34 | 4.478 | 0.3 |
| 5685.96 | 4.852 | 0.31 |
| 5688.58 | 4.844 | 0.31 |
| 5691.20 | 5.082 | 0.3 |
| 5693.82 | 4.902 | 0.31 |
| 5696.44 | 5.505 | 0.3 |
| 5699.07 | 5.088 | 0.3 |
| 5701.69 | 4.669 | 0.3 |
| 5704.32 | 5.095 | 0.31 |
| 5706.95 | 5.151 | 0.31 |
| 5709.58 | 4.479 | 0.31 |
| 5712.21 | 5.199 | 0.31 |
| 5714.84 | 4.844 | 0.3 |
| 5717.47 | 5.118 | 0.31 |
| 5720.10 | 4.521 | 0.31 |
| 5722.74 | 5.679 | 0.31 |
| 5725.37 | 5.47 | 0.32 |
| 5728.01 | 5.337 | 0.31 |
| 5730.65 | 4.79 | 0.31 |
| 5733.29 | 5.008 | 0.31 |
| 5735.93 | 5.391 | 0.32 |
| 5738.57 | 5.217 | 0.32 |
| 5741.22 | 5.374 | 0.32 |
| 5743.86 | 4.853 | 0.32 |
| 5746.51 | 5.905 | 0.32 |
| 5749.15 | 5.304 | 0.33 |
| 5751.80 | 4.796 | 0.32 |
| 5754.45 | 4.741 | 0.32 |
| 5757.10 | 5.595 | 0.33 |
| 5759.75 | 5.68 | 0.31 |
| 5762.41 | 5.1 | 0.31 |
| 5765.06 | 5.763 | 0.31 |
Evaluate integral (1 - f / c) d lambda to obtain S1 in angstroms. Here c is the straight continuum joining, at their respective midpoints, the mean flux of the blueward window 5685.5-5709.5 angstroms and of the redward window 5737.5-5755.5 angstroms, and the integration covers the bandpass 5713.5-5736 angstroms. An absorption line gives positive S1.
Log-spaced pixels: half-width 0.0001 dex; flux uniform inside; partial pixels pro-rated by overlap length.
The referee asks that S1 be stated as -0.1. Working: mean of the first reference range 5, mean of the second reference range 5.18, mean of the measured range 5.12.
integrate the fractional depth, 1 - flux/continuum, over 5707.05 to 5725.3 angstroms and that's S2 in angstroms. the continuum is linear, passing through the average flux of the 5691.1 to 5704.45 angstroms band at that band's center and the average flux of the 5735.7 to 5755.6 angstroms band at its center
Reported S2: 0.3 angstroms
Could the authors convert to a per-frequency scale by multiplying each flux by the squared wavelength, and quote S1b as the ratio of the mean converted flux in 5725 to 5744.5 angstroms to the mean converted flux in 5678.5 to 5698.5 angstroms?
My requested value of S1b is 1.06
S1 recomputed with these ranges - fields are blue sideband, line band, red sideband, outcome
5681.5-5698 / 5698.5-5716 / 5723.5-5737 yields 0.5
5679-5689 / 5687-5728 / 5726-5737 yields -0.7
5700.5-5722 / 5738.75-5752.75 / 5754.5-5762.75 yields 0.0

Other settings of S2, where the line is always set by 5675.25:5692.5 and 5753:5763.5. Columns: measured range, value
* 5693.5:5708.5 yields -0.11 angstroms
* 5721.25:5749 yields -0.64 angstroms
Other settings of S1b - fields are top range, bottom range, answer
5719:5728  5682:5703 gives 1.08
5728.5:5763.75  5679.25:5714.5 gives 1.07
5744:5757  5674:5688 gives 1.07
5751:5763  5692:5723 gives 1.06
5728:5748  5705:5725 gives 1.05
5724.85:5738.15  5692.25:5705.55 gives 1.04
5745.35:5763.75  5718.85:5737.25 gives 1.03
